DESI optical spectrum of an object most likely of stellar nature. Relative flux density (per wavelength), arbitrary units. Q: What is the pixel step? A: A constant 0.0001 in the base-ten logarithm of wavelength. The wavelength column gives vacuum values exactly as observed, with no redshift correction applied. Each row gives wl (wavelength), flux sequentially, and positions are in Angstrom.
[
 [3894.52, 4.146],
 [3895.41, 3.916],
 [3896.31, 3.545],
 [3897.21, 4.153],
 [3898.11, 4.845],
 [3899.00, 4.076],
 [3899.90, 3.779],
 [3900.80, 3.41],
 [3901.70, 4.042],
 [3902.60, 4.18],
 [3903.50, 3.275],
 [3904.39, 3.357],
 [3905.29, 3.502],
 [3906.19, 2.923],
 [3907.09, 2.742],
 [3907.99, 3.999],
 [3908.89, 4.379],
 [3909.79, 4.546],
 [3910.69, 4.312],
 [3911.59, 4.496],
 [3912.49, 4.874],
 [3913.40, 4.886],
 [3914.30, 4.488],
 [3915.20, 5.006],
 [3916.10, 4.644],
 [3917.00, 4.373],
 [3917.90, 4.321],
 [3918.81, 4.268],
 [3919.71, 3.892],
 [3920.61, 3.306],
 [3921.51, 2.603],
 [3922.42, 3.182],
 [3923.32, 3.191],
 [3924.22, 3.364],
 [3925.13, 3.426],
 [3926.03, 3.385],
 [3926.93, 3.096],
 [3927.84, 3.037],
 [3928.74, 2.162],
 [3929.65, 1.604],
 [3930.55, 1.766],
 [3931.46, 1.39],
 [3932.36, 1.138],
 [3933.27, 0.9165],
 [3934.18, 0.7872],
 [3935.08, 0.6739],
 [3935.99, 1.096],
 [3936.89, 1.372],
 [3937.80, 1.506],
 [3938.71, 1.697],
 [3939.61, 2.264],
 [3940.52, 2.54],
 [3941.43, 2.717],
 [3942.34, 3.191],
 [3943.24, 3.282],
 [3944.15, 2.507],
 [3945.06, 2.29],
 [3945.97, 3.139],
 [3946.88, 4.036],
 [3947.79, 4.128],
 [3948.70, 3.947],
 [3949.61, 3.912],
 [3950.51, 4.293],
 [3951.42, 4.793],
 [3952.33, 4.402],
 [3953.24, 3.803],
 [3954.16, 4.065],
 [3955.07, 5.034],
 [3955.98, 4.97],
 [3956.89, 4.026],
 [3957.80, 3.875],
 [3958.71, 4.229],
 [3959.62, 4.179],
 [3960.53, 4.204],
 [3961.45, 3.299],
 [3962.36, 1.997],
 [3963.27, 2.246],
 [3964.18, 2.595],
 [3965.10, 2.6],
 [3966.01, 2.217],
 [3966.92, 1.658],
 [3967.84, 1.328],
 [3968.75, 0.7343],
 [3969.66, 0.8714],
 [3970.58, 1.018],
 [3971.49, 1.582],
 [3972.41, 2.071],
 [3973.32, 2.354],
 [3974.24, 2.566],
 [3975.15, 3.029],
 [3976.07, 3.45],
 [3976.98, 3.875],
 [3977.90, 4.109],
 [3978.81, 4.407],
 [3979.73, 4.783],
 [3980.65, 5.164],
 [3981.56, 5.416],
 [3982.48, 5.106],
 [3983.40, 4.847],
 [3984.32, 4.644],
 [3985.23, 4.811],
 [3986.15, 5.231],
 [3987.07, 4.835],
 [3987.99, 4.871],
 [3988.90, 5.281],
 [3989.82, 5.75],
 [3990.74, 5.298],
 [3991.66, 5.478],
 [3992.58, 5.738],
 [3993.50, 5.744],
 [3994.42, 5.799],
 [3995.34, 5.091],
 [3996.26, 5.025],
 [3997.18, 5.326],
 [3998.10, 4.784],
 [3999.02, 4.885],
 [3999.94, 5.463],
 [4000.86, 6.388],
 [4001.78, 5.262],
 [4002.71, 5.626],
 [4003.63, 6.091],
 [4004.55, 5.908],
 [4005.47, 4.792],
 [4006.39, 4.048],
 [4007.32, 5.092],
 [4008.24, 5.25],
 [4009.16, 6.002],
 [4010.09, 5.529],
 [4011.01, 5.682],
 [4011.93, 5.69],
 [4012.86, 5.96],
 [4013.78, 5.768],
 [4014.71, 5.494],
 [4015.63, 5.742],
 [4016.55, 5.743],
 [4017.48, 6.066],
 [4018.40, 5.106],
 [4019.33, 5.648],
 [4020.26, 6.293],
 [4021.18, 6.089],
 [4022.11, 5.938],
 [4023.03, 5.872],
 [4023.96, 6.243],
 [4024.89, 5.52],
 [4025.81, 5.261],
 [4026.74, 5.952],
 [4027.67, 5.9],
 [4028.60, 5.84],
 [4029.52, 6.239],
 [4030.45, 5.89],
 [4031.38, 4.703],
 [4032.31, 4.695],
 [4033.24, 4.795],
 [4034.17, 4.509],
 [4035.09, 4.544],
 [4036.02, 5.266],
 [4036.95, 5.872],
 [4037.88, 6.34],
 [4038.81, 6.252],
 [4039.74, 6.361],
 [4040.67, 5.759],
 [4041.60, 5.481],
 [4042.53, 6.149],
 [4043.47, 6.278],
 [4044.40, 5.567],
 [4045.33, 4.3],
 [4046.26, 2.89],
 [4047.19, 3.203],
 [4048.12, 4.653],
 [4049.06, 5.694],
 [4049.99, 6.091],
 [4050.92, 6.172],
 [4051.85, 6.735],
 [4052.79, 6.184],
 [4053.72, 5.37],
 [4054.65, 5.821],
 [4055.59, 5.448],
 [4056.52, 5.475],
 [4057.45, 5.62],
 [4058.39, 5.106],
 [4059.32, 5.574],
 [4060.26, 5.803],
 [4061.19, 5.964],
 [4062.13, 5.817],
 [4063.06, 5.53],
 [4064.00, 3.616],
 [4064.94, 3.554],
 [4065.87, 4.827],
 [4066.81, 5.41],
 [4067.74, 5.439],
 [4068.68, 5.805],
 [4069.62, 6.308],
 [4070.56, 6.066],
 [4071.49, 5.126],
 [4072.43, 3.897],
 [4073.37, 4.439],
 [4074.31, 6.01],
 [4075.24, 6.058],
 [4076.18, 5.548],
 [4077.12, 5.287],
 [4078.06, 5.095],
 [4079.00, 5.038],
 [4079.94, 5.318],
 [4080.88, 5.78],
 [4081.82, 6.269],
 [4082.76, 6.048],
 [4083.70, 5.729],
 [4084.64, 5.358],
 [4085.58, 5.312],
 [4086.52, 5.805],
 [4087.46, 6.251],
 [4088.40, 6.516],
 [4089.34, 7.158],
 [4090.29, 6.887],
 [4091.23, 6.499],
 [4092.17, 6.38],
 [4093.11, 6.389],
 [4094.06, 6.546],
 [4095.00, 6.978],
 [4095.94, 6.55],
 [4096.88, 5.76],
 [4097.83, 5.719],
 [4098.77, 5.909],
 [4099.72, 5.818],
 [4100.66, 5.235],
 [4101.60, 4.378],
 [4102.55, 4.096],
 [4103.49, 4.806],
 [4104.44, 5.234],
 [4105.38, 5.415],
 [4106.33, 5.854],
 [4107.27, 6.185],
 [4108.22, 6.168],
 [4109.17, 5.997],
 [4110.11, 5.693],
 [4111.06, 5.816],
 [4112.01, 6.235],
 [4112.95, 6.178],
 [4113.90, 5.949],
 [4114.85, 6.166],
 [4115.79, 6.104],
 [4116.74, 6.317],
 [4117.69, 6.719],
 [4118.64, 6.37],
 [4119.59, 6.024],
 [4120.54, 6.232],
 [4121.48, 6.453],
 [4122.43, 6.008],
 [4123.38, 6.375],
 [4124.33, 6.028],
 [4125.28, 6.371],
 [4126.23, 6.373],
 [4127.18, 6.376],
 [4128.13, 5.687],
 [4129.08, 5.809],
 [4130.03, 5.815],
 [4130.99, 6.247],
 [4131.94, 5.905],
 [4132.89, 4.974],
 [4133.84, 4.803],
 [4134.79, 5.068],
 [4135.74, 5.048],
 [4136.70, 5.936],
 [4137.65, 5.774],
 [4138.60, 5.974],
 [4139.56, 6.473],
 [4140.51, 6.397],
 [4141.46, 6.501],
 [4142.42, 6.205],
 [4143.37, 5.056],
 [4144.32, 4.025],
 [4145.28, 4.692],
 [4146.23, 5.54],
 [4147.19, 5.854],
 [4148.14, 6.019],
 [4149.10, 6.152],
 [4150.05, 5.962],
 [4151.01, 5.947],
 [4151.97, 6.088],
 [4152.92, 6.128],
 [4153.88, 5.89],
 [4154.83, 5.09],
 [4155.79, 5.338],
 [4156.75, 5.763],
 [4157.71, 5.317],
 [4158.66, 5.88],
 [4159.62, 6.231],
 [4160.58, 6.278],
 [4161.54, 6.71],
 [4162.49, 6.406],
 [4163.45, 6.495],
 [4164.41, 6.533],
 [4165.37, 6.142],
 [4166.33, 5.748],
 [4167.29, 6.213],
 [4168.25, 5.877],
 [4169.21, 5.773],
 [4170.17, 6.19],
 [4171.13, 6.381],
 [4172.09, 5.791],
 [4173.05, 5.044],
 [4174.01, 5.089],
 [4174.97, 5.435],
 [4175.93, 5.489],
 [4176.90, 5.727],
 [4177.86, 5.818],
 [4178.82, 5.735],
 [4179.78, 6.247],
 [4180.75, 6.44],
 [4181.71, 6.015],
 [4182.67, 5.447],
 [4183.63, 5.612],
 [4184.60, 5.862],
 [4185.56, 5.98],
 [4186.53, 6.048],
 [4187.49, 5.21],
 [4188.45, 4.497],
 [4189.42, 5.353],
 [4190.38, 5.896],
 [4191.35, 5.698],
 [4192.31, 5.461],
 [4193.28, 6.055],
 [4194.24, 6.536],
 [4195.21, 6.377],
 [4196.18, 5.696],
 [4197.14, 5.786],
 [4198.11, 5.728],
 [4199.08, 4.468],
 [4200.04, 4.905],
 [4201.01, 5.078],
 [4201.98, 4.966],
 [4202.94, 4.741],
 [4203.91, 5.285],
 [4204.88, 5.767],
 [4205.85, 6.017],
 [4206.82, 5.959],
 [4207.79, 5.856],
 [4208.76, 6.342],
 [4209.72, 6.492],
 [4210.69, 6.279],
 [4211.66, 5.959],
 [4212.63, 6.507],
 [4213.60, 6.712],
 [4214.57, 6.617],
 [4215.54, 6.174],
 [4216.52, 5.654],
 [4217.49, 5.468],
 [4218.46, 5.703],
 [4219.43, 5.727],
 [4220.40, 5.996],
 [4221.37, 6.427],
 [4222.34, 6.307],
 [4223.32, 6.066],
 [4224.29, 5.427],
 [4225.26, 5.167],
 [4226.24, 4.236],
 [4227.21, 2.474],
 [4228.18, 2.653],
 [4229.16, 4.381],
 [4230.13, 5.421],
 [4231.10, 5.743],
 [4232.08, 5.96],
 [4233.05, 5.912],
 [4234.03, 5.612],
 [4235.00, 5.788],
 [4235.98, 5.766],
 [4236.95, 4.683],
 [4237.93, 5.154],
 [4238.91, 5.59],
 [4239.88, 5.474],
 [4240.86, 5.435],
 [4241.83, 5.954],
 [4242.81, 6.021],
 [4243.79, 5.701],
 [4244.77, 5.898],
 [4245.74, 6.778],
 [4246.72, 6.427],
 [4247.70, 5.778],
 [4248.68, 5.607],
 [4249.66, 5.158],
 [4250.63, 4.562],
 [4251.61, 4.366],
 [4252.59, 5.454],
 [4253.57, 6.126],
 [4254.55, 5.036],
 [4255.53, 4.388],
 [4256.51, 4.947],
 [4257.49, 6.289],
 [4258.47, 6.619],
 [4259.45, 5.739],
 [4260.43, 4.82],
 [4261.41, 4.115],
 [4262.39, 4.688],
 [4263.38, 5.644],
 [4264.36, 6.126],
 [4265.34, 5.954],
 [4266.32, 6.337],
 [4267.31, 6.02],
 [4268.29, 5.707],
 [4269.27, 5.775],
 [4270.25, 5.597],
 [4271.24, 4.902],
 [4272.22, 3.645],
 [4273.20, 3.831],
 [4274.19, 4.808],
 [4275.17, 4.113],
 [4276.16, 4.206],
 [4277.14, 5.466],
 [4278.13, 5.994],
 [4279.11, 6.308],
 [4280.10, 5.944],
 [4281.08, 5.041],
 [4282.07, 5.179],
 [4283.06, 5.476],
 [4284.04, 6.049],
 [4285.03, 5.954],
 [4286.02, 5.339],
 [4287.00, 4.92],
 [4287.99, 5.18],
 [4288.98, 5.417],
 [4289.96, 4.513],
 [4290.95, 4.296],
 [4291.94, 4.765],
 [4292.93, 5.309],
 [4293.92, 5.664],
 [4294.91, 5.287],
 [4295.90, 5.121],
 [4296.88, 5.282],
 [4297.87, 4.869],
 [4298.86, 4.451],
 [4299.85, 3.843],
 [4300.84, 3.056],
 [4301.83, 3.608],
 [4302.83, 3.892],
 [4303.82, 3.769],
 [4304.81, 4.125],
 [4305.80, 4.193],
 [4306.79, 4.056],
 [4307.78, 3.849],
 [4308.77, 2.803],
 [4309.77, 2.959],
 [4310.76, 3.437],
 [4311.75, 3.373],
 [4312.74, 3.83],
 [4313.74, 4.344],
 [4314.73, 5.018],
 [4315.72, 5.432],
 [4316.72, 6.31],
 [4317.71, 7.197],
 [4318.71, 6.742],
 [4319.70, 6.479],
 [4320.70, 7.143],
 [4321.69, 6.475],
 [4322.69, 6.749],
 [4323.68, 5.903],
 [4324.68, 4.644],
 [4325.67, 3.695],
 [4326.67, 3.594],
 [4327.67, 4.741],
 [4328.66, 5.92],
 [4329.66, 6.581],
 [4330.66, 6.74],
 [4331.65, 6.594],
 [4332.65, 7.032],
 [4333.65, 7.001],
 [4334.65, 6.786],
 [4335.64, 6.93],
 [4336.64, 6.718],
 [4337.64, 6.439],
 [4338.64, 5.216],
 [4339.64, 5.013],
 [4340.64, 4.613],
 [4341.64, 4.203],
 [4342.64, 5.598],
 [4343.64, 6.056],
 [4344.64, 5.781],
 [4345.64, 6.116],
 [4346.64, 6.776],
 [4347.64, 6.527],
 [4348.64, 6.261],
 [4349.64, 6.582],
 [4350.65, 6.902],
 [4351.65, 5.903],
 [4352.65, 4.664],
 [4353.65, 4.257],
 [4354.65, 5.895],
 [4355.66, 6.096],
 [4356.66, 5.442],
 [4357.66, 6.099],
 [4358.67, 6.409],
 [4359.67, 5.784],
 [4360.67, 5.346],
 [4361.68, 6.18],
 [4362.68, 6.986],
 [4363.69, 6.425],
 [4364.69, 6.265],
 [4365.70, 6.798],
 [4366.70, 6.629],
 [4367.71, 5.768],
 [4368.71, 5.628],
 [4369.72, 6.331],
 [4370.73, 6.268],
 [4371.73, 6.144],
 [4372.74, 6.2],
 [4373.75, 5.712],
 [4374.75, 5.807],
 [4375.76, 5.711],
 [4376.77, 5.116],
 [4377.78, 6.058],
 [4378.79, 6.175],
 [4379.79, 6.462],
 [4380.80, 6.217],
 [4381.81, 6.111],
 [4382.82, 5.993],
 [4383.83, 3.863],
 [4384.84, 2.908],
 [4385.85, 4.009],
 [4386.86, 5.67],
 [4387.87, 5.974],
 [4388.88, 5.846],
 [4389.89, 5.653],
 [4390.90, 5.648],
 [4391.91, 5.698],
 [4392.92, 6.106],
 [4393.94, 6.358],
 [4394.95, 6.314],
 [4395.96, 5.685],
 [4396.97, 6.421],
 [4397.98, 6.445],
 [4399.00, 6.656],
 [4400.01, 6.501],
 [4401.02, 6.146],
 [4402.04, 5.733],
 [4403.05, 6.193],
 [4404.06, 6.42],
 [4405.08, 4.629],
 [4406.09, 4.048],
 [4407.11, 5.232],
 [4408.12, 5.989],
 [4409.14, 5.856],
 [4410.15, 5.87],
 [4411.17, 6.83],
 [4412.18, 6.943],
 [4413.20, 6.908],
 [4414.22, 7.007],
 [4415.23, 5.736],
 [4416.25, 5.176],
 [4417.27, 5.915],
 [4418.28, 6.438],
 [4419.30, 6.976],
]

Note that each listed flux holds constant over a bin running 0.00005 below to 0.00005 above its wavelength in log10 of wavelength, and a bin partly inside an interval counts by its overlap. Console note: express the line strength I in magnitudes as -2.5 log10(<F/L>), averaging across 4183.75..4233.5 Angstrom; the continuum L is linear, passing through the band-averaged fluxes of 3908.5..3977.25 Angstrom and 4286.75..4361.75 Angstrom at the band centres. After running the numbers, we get -0.20 mag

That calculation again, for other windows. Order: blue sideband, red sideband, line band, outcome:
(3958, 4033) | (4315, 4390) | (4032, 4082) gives -0.11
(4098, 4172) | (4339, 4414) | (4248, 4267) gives 0.09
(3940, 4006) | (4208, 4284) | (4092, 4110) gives -0.22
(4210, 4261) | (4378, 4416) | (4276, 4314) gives 0.21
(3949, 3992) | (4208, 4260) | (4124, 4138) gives -0.18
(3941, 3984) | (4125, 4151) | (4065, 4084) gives -0.12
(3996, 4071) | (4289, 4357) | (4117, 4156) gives -0.08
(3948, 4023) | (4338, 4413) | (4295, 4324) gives 0.18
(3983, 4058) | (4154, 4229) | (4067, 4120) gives -0.05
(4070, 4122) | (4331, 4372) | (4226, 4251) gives 0.12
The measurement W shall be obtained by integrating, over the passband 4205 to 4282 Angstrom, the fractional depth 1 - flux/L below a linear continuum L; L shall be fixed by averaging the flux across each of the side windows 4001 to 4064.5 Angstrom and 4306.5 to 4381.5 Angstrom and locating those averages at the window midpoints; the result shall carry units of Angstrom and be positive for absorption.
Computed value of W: 2.3 Angstrom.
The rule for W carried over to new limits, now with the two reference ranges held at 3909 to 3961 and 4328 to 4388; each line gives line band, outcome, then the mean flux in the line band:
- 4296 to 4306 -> 2.6 Angstrom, 4.15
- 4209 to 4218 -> -2.1 Angstrom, 6.21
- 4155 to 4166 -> -3.2 Angstrom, 6.06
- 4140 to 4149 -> -2.0 Angstrom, 5.62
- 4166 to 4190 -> -4.5 Angstrom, 5.72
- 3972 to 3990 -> -3.5 Angstrom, 4.32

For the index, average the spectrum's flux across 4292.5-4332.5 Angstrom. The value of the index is 4.95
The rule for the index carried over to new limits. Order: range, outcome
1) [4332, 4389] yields 5.89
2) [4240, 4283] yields 5.41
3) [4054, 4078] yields 5.34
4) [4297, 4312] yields 3.8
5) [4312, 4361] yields 5.84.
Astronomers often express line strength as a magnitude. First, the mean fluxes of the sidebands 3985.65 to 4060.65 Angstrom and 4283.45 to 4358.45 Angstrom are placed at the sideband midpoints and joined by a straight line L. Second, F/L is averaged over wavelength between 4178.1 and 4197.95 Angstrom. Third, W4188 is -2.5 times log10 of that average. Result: -0.08 mag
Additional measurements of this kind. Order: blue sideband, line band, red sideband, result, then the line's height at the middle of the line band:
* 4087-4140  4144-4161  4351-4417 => 0.049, 5.95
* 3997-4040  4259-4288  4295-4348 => -0.001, 5.29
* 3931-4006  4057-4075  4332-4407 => -0.240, 4.22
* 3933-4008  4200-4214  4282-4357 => -0.205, 4.81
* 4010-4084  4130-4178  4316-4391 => -0.028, 5.64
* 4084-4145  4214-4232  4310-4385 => 0.103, 5.86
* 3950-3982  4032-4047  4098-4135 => -0.167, 4.53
